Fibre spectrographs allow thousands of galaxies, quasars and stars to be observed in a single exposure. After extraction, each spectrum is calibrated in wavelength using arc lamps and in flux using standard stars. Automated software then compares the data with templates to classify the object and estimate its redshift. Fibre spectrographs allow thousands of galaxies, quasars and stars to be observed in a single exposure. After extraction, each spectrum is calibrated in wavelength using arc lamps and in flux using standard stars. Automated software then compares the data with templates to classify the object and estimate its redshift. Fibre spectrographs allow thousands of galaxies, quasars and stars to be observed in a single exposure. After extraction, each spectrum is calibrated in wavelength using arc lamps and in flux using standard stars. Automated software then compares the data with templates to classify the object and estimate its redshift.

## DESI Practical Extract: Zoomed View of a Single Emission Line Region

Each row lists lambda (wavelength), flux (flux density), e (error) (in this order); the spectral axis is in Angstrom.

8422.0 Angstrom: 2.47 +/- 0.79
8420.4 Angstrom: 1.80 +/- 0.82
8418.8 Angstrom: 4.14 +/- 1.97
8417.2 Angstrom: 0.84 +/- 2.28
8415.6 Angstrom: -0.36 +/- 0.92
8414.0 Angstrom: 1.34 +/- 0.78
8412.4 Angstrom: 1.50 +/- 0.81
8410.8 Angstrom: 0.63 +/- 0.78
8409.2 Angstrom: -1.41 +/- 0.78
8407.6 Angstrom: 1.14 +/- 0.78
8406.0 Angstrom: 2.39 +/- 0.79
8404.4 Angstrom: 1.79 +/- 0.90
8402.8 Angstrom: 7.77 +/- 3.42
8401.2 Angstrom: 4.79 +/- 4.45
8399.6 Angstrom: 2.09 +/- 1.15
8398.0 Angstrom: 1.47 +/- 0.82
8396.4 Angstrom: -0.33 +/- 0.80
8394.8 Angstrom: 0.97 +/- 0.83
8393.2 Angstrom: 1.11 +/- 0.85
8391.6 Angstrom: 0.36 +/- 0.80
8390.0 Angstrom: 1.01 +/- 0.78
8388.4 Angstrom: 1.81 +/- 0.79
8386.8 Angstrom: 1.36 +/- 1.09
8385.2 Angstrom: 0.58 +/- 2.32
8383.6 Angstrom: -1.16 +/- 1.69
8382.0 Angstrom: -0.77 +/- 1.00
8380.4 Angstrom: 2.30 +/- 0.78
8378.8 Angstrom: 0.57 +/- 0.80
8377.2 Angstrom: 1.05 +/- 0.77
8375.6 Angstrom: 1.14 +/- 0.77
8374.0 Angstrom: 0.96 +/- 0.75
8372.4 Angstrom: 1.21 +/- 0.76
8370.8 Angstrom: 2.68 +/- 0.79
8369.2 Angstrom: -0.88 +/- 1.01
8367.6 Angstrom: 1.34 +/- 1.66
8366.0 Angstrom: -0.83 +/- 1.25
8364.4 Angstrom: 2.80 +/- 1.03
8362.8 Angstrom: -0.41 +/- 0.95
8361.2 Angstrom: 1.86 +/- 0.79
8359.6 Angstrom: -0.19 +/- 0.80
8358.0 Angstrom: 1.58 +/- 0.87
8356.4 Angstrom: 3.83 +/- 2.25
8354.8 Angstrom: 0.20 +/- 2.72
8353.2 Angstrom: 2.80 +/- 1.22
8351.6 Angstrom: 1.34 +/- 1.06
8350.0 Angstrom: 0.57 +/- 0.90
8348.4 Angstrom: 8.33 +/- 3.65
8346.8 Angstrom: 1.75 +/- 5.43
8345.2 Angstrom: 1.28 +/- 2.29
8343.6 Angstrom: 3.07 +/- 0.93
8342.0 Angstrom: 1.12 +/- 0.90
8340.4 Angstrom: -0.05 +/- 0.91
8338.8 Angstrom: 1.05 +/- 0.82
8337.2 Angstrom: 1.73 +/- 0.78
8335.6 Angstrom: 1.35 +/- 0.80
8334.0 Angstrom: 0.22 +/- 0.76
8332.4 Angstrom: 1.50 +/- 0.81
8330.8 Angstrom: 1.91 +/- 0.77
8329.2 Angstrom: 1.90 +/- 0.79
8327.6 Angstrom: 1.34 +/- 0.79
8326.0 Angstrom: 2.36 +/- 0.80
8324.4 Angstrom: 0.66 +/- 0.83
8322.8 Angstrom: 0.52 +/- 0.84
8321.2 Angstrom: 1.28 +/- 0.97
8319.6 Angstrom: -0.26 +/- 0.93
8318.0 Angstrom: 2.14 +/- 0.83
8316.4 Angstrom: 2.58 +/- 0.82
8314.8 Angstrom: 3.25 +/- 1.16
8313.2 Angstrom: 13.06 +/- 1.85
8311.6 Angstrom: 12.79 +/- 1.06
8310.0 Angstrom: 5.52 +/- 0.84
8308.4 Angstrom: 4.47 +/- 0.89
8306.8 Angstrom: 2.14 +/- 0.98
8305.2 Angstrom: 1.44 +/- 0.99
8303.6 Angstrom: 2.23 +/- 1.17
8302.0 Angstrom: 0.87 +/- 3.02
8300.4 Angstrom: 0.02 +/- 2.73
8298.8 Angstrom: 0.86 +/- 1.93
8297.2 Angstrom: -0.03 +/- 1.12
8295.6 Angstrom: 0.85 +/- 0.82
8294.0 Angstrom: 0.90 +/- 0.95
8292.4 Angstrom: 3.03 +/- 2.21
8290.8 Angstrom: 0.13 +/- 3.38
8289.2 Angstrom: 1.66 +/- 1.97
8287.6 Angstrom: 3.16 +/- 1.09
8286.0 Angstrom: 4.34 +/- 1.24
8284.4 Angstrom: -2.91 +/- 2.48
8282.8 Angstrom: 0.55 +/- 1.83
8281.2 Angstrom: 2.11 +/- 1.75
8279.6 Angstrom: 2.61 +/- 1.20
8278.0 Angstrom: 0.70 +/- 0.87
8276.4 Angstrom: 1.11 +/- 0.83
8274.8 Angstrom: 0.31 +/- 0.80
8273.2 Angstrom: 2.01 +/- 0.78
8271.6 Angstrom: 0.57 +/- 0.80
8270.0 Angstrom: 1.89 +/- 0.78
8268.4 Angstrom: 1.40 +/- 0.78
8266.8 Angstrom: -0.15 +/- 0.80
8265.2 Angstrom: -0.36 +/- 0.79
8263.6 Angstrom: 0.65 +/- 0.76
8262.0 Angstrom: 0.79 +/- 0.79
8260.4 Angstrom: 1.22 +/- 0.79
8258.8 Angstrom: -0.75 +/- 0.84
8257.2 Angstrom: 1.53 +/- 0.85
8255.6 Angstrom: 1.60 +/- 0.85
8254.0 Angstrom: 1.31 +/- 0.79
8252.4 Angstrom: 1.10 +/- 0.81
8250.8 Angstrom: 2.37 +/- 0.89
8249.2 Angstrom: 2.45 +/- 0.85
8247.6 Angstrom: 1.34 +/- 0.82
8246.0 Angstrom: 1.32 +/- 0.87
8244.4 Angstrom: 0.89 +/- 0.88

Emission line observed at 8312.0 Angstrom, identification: H-gamma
